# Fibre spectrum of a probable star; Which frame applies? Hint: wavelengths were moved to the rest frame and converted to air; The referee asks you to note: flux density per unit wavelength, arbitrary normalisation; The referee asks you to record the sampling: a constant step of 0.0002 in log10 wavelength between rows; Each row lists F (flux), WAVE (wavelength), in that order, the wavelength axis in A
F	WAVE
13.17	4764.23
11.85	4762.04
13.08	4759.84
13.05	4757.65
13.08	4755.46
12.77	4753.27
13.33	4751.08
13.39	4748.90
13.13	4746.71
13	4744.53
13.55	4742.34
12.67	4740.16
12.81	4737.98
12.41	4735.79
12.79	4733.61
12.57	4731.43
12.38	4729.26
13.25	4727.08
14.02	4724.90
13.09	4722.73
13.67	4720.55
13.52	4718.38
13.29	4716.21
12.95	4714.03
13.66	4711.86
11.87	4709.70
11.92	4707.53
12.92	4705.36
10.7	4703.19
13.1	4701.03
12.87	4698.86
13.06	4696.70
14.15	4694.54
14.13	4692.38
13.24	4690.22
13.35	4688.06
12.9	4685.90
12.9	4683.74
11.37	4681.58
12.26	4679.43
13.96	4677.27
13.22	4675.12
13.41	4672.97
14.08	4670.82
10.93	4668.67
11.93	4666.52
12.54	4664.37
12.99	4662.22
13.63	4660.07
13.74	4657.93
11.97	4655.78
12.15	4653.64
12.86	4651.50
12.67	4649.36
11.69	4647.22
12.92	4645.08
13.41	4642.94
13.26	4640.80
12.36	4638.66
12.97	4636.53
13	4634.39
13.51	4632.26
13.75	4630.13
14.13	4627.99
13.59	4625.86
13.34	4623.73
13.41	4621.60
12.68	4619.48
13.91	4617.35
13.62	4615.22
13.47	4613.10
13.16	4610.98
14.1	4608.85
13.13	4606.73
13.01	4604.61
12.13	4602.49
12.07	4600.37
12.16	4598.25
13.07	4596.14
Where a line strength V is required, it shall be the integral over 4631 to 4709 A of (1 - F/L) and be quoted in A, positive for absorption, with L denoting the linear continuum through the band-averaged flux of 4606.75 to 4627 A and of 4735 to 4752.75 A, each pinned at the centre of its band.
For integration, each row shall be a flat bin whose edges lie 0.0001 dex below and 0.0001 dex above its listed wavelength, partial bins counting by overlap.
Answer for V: 2.7 A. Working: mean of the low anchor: 13.5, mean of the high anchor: 13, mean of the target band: 12.8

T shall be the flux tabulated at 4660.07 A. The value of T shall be 13.63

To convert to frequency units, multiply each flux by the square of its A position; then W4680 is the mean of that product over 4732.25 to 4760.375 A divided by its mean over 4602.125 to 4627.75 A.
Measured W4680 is 1.0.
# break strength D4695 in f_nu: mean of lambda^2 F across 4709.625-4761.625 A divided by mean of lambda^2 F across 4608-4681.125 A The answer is 1.0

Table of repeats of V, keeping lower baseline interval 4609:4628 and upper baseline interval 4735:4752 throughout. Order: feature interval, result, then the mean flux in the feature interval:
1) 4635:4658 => 1.19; 12.7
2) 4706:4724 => 0.19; 13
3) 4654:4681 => 0.94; 12.8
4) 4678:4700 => 0.32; 13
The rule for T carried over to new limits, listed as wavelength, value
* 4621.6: 13.41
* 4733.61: 12.79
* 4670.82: 14.08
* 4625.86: 13.59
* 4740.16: 12.67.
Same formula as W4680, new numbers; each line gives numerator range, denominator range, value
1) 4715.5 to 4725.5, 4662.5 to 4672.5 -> 1.11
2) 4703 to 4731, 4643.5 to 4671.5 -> 1.05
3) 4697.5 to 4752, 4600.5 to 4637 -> 1.01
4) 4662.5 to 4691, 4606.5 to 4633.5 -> 0.97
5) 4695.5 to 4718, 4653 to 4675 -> 1.01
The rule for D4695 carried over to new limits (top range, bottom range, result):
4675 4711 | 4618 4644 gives 0.99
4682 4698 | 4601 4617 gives 1.04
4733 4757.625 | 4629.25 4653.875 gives 1.05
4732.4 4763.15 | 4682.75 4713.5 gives 1.02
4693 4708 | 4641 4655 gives 1.03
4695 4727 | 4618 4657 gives 1.03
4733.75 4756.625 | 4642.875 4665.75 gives 1.06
